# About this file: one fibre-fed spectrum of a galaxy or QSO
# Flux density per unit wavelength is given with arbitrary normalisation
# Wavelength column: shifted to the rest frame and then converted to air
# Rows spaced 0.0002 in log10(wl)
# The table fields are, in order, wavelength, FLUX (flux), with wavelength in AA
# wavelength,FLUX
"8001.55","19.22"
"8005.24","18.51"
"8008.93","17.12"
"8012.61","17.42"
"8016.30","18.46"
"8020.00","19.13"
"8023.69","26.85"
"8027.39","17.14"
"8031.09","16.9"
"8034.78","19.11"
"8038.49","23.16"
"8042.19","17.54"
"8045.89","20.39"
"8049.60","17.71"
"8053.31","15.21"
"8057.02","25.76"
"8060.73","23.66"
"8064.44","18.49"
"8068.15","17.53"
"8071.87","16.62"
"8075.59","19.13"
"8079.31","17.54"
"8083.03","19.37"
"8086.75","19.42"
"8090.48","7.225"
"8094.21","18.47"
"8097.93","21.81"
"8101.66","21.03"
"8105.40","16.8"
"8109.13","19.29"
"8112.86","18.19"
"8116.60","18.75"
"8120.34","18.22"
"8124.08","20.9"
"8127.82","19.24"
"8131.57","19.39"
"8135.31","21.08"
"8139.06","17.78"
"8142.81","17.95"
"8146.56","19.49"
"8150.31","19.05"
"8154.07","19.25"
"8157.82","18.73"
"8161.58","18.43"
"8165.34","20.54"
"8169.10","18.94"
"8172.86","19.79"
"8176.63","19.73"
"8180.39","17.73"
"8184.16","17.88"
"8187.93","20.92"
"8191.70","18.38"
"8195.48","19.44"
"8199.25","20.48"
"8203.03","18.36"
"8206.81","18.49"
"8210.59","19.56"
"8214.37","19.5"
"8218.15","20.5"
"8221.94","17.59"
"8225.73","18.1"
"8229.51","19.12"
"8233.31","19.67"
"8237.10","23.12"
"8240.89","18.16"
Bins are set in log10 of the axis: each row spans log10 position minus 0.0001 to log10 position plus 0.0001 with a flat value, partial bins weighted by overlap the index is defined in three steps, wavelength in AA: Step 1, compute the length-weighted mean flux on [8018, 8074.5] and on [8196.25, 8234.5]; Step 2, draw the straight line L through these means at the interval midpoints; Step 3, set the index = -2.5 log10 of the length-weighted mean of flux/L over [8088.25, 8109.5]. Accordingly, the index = 0.13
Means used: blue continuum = 19.7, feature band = 17.3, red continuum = 19.1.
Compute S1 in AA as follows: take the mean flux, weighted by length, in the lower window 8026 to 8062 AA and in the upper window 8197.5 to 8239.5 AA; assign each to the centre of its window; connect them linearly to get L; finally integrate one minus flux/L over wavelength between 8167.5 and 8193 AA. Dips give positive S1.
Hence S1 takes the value 0.6 AA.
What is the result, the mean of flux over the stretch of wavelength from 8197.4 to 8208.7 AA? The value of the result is 19.1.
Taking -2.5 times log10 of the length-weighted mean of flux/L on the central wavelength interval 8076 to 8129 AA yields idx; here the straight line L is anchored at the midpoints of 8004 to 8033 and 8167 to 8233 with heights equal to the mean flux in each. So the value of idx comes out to 0.04 mag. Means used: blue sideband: 19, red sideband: 19.1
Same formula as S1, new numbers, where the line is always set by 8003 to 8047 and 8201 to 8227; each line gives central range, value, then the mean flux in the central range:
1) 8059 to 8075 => 0.1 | 19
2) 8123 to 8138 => -0.7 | 20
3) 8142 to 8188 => -0.2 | 19.1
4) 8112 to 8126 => 0.0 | 19.1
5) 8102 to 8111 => 0.3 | 18.6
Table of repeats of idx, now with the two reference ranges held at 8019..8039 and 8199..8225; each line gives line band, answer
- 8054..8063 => -0.16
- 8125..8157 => 0.02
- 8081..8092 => 0.26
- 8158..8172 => 0.01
